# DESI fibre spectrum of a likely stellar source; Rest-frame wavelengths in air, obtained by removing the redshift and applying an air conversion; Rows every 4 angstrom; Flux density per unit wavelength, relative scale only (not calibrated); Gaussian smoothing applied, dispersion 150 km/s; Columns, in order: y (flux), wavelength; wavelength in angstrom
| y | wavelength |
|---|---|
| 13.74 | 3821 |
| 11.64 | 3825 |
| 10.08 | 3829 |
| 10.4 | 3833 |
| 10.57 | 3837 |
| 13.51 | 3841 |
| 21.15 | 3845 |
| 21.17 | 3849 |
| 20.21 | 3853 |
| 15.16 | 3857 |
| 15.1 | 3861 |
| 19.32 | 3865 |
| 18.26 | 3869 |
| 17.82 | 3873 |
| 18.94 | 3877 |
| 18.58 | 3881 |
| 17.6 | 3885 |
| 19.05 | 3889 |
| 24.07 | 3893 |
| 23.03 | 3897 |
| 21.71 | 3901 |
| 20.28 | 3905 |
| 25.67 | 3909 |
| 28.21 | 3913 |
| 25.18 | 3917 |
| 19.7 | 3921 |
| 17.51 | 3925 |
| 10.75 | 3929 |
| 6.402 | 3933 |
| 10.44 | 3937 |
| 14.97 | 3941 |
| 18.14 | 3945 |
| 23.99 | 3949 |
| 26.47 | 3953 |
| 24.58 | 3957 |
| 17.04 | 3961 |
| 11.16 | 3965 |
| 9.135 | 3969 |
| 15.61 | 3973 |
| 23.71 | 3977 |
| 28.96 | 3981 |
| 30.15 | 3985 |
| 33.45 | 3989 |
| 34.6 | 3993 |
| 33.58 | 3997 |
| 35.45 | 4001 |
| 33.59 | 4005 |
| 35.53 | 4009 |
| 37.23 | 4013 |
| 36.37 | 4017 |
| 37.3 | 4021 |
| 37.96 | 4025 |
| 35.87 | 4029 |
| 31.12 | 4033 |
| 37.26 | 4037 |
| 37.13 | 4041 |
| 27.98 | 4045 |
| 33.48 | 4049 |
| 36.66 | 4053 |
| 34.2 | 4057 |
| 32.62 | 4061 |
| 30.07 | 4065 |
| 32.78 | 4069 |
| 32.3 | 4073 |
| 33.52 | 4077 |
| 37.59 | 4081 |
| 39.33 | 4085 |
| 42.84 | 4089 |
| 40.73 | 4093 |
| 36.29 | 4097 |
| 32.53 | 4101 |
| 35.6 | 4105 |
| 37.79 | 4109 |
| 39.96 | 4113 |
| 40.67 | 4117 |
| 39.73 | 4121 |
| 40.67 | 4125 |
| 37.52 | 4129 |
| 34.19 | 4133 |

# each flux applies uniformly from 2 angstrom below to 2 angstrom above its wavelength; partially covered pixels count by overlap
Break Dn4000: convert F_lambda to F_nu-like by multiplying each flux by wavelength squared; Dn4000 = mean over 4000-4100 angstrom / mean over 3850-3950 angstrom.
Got 2.03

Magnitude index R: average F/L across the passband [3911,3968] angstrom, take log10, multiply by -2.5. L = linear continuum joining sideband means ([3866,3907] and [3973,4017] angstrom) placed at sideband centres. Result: 0.38 mag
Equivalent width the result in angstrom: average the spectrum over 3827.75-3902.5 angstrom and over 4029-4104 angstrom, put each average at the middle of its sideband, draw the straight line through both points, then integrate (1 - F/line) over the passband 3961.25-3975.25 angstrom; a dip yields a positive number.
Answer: 7.2 angstrom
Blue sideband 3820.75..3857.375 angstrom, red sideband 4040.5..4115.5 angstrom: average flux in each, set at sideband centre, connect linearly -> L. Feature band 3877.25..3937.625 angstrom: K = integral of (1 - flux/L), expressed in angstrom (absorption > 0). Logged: 3.01 angstrom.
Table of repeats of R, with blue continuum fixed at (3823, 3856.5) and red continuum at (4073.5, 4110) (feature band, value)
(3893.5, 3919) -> -0.16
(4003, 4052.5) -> -0.12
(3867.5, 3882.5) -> -0.03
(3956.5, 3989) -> 0.28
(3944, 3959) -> 0.05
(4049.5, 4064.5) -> 0.00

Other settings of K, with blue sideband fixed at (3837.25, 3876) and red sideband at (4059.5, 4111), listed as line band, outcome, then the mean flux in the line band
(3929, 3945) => 8.33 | 11.6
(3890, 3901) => -1.10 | 22.8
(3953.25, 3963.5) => 1.73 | 21.3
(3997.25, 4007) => -1.75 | 34.4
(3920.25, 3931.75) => 4.04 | 15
